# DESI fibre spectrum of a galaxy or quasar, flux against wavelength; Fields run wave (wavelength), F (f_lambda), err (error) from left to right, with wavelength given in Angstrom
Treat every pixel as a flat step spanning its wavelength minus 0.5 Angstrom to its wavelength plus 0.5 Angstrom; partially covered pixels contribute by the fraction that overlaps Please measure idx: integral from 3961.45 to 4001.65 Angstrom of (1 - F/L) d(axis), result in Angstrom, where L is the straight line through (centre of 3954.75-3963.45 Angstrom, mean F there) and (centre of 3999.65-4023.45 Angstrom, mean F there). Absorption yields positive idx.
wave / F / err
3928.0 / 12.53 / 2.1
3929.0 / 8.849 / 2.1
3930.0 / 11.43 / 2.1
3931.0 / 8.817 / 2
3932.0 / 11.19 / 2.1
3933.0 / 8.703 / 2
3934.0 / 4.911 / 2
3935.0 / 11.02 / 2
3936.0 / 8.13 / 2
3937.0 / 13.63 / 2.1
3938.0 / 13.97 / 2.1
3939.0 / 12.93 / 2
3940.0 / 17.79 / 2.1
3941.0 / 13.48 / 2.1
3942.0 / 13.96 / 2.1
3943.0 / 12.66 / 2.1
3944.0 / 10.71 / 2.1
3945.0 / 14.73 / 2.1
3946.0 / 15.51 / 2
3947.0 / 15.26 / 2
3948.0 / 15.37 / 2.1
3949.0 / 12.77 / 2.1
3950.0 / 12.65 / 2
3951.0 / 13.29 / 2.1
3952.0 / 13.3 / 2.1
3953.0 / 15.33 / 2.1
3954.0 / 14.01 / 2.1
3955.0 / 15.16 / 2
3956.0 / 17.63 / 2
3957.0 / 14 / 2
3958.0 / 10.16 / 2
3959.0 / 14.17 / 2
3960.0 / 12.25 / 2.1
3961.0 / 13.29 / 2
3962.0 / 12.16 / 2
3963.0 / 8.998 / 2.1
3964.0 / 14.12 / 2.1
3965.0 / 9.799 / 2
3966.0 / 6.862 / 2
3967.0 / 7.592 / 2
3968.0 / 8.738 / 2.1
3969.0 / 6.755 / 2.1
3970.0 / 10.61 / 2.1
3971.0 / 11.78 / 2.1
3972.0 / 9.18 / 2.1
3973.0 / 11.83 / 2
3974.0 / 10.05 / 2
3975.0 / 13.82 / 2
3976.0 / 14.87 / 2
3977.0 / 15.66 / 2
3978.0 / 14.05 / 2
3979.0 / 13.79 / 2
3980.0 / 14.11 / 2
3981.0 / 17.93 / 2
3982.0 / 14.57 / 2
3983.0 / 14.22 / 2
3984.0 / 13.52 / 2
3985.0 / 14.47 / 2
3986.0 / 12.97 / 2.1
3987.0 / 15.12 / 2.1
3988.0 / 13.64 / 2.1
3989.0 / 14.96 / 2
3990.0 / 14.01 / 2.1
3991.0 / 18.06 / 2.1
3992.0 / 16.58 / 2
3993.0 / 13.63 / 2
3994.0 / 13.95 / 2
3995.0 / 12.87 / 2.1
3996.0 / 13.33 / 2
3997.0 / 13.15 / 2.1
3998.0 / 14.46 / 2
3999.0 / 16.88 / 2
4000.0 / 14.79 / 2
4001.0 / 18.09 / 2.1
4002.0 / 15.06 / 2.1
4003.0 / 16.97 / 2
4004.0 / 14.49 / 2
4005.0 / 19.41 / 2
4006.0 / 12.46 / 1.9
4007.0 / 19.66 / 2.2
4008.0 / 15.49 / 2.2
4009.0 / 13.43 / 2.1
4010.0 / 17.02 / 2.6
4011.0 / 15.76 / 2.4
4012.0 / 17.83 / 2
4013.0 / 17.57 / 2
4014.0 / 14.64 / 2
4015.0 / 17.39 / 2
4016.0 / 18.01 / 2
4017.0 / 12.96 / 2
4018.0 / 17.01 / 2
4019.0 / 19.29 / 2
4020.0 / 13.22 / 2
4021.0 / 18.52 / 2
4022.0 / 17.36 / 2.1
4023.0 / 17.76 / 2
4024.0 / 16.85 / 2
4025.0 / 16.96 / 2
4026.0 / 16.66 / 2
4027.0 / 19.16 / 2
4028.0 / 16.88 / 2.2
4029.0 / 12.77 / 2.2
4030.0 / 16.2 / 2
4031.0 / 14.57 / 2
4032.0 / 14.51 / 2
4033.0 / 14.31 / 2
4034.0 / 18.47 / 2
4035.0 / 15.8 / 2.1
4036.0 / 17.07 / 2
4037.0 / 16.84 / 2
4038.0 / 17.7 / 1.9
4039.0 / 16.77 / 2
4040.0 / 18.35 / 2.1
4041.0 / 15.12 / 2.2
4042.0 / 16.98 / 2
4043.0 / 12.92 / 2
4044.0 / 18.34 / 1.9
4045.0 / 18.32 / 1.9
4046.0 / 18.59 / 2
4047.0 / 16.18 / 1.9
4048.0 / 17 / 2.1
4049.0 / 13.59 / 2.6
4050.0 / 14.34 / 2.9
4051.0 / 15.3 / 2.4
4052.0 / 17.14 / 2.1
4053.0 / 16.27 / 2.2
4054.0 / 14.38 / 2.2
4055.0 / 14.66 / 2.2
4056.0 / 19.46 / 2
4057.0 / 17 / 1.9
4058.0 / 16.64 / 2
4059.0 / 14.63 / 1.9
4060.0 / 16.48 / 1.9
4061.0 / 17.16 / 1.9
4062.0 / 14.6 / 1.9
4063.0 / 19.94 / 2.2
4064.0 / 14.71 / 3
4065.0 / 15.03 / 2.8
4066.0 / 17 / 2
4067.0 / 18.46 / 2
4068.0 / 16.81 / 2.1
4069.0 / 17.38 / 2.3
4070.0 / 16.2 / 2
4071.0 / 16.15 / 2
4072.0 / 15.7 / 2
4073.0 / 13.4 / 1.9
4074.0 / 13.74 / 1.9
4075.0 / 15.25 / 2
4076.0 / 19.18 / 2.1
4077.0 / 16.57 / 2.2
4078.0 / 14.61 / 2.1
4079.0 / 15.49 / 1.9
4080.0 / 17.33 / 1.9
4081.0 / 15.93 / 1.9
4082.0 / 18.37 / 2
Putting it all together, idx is 3.9 Angstrom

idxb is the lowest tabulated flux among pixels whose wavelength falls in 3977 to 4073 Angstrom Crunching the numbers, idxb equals 12.46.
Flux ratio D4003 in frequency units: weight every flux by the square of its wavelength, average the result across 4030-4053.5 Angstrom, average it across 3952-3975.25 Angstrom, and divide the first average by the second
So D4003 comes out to 1.5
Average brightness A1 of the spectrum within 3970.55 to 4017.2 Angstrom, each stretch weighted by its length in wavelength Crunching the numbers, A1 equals 14.9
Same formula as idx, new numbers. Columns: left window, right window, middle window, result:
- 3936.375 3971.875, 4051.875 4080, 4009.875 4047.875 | -3.9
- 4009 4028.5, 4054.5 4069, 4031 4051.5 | 0.5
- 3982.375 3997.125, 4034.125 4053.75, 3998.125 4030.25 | -2.4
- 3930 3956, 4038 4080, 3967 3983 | 1.6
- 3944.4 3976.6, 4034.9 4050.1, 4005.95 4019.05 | -1.1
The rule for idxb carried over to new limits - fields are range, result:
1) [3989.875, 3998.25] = 12.87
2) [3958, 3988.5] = 6.755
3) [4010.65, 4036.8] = 12.77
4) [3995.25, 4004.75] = 13.15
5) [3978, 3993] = 12.97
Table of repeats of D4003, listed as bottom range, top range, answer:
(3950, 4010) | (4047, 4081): 1.23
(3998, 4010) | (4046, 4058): 1.03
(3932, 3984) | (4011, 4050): 1.36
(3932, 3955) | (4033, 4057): 1.34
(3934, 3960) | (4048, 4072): 1.28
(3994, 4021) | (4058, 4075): 1.05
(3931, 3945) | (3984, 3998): 1.25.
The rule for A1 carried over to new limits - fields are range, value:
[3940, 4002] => 13.4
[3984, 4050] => 16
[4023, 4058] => 16.4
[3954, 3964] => 13.2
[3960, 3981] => 11.6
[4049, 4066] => 16.1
